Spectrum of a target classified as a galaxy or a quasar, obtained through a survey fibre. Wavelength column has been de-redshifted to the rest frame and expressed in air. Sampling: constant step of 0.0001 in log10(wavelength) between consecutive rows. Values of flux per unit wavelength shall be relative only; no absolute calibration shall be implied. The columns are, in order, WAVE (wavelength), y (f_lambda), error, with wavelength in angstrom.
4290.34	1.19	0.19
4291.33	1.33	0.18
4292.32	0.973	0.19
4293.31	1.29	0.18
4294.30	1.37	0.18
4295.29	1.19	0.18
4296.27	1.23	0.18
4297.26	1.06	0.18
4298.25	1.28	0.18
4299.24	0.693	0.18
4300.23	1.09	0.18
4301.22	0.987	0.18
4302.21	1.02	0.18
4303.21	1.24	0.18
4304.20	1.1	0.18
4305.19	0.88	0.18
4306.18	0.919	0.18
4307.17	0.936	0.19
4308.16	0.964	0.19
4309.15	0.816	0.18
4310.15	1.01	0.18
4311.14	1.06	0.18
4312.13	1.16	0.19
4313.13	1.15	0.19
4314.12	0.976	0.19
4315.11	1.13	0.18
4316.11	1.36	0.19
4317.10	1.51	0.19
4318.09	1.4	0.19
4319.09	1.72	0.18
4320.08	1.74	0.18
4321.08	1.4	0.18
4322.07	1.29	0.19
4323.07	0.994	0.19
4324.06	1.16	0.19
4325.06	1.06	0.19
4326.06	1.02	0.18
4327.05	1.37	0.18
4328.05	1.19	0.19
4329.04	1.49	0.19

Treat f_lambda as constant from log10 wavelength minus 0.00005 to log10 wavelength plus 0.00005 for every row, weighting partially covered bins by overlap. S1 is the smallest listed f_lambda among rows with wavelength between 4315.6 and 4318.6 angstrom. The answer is 1.36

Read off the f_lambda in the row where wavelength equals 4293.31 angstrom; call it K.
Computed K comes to 1.29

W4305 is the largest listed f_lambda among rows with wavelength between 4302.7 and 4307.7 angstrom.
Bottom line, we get 1.24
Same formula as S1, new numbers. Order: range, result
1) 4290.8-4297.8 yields 0.973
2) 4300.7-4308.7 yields 0.88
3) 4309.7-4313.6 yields 1.01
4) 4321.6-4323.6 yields 0.994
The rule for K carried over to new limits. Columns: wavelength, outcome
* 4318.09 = 1.4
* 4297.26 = 1.06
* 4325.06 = 1.06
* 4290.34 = 1.19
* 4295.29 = 1.19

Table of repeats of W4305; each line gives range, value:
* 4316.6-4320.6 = 1.74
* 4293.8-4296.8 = 1.37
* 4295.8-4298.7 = 1.28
